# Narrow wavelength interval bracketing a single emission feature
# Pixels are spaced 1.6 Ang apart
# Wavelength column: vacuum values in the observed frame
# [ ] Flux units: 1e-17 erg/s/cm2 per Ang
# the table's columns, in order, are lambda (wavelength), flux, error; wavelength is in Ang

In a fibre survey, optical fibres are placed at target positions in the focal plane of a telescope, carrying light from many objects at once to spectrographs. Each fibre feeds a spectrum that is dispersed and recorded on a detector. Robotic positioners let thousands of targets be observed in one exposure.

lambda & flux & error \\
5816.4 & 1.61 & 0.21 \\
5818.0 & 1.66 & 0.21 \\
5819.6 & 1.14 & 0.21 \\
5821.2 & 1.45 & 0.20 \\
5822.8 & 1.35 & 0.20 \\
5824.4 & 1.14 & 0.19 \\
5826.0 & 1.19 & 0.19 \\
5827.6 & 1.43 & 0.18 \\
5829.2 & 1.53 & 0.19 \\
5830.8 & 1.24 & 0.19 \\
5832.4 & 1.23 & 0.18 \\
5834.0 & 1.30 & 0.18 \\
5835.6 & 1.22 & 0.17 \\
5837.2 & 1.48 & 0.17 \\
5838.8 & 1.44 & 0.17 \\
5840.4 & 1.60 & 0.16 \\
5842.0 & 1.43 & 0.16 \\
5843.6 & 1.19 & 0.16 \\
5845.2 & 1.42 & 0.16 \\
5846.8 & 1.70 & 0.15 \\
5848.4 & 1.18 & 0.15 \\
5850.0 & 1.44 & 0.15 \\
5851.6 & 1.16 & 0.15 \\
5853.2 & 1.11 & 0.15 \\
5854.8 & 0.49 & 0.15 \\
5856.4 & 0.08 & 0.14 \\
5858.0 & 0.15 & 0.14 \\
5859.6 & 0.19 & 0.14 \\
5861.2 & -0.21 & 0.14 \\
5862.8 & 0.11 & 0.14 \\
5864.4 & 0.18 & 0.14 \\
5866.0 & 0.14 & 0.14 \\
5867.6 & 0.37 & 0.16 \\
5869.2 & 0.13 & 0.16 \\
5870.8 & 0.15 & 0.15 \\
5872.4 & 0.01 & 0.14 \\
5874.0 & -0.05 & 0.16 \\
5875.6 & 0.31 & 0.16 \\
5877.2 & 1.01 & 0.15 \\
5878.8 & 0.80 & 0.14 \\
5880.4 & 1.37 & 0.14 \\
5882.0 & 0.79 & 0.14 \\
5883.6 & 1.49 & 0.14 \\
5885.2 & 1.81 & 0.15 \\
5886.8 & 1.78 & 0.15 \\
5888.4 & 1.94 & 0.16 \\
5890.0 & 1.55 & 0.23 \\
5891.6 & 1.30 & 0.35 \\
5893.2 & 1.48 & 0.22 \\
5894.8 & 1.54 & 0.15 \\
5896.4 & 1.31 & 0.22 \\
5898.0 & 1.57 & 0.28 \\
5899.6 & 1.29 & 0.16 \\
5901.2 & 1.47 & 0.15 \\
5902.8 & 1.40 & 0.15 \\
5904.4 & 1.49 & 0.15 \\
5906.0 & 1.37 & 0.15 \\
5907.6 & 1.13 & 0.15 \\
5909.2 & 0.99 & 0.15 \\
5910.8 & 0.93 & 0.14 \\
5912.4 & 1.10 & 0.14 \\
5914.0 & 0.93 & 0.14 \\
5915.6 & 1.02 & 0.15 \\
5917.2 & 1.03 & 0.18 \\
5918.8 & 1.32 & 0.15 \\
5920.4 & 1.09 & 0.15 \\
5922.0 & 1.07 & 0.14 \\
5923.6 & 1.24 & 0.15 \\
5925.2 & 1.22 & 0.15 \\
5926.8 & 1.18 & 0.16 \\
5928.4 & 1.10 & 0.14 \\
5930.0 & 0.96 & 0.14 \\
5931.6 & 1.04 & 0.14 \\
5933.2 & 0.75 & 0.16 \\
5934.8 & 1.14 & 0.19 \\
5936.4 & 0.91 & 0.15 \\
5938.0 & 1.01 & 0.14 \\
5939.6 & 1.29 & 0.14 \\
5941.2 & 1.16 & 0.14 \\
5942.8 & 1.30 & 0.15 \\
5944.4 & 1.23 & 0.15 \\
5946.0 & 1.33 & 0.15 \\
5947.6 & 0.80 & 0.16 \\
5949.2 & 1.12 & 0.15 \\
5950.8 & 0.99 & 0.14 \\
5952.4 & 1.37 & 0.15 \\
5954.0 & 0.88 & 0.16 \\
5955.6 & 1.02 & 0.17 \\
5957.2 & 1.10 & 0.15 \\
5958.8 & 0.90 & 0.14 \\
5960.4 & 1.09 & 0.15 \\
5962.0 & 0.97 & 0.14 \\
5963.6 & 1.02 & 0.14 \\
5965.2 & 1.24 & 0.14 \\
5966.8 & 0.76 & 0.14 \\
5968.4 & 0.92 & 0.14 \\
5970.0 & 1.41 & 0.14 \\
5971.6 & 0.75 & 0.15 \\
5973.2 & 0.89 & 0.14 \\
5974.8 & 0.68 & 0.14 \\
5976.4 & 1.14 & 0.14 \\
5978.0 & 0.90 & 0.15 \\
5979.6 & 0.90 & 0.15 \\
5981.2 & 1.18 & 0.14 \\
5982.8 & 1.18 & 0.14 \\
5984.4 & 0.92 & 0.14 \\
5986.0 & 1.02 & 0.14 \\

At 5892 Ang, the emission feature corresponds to C IV 1549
